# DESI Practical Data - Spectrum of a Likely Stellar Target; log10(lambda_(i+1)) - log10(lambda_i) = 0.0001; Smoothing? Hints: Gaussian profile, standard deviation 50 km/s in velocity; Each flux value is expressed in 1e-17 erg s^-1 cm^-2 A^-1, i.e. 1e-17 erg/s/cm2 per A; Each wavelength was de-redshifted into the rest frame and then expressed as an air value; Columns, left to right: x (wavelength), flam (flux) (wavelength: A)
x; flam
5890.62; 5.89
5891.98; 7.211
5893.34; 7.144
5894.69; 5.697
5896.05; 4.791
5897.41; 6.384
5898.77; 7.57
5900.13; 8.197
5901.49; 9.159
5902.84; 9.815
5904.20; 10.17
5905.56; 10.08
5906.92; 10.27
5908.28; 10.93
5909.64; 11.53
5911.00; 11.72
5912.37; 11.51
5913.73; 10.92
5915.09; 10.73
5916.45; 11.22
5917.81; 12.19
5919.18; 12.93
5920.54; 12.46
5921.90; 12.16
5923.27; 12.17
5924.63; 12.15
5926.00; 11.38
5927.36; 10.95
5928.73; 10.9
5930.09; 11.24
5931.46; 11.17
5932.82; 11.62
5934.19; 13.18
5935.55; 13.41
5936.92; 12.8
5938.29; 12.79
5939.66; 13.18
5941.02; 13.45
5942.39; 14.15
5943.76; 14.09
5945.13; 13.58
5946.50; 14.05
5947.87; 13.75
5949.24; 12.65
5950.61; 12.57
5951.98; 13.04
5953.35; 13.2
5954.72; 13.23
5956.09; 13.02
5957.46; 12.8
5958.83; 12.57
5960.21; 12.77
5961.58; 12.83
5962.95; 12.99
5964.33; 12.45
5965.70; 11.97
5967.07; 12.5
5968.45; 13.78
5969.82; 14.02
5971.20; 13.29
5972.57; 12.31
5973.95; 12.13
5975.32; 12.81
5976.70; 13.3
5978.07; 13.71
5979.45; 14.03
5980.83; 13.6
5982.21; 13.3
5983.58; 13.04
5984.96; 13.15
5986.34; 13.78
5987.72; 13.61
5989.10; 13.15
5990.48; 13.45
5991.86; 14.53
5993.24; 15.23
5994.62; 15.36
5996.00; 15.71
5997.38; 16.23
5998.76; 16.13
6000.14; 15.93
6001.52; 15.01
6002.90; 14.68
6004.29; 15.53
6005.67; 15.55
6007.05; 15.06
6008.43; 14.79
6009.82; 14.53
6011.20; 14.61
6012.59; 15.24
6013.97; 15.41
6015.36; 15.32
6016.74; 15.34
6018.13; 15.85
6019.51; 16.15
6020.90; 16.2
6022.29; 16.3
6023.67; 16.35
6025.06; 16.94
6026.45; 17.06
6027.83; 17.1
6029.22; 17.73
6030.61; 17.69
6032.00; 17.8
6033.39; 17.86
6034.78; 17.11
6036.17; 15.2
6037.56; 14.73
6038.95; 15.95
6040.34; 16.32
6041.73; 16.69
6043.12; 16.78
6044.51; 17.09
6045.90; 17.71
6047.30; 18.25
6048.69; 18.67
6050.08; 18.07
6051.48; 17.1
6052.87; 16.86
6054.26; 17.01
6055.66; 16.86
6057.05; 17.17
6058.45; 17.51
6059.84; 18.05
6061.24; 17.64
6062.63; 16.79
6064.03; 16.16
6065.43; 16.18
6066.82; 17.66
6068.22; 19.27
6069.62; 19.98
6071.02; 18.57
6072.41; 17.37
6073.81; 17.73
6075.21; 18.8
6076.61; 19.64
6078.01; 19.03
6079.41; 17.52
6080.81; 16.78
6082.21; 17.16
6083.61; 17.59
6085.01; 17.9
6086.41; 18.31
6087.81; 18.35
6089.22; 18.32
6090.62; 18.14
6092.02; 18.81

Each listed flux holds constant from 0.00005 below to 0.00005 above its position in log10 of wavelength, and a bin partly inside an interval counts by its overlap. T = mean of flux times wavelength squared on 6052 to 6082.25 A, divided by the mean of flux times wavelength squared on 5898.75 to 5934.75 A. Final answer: 1.7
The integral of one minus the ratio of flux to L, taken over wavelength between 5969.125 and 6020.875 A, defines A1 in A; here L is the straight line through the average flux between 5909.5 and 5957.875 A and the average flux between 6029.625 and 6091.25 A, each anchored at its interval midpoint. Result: 1.53 A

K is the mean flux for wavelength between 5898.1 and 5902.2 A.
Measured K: 8.34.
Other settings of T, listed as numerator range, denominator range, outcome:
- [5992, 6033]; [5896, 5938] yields 1.50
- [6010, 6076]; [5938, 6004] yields 1.28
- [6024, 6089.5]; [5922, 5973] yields 1.42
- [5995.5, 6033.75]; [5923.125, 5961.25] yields 1.29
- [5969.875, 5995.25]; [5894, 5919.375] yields 1.43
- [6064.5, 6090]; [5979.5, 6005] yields 1.28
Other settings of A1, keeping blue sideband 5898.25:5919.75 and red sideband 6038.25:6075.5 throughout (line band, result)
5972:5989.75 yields 0.9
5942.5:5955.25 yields -1.0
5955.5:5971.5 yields 0.3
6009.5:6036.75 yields -0.7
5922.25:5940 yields -0.7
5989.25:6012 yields -0.4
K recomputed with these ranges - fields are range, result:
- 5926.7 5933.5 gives 11.2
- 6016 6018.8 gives 15.6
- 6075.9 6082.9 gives 18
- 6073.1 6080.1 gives 18.5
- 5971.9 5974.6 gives 12.2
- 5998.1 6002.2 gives 15.7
